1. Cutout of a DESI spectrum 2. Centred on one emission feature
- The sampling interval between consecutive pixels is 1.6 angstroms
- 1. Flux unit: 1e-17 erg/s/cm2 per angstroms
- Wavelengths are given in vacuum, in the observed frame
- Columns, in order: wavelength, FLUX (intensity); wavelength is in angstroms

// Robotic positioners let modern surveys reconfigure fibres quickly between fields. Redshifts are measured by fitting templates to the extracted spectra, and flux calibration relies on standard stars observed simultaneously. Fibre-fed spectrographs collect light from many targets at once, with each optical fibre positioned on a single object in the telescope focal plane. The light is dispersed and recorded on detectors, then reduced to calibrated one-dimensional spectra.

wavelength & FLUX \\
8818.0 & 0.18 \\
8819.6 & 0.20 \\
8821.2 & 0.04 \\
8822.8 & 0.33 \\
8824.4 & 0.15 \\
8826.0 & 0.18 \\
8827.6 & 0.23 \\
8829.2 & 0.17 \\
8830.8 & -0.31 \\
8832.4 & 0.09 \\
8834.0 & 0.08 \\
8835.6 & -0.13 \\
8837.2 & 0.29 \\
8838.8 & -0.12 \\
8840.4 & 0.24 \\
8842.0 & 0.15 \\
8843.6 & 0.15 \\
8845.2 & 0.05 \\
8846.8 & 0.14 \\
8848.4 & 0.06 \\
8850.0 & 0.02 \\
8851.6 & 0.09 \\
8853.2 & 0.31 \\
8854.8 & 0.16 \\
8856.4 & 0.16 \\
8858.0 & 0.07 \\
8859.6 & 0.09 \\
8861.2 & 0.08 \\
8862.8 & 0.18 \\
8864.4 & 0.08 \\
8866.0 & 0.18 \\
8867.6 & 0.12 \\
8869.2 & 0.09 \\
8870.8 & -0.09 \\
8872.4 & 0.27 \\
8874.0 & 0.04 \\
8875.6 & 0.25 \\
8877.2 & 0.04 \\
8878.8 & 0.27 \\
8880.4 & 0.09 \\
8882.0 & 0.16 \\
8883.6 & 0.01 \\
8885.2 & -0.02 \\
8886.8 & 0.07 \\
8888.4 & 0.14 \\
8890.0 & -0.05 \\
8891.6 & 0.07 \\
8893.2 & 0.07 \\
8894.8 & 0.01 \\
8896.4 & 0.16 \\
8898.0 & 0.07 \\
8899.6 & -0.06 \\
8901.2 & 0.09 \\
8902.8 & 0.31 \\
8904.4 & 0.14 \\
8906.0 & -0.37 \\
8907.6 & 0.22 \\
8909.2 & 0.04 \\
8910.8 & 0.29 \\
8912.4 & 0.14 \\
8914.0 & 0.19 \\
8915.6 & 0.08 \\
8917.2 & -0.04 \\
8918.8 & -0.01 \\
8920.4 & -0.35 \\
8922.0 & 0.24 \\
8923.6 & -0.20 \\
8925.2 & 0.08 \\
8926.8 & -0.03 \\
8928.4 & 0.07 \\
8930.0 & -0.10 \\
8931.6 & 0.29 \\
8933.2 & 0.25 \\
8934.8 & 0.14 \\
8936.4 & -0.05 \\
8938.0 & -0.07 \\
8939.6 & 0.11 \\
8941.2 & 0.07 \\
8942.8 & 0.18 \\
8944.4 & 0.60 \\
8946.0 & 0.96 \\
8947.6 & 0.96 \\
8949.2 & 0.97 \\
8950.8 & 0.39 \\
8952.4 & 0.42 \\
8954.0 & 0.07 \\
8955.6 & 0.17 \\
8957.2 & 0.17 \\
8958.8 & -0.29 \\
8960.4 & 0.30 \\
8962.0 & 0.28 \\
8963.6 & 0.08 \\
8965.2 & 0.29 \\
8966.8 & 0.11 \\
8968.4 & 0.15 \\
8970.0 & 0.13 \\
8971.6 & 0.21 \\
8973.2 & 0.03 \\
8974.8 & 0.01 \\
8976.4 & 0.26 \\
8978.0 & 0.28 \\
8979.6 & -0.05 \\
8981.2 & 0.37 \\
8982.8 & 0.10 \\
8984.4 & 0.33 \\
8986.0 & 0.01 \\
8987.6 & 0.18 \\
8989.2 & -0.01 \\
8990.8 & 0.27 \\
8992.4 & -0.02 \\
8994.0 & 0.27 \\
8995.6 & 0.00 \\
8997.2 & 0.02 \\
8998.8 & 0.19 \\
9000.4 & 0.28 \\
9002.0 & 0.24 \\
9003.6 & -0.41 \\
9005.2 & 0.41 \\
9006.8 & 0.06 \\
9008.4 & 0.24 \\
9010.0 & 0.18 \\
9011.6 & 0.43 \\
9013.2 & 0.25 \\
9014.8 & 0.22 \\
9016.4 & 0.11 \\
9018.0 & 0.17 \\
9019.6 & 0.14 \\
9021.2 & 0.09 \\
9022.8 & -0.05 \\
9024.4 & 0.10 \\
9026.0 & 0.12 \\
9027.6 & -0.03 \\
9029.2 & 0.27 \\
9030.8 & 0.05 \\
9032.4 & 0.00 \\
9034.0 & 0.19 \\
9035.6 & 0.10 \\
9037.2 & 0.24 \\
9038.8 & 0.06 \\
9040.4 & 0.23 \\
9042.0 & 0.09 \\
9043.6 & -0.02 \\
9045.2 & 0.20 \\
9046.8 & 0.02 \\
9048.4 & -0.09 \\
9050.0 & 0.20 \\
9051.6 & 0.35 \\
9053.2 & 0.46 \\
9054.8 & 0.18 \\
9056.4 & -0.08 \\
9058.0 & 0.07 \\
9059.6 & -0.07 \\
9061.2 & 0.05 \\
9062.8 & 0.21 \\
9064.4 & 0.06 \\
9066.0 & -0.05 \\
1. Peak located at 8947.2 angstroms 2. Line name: H-beta 4861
